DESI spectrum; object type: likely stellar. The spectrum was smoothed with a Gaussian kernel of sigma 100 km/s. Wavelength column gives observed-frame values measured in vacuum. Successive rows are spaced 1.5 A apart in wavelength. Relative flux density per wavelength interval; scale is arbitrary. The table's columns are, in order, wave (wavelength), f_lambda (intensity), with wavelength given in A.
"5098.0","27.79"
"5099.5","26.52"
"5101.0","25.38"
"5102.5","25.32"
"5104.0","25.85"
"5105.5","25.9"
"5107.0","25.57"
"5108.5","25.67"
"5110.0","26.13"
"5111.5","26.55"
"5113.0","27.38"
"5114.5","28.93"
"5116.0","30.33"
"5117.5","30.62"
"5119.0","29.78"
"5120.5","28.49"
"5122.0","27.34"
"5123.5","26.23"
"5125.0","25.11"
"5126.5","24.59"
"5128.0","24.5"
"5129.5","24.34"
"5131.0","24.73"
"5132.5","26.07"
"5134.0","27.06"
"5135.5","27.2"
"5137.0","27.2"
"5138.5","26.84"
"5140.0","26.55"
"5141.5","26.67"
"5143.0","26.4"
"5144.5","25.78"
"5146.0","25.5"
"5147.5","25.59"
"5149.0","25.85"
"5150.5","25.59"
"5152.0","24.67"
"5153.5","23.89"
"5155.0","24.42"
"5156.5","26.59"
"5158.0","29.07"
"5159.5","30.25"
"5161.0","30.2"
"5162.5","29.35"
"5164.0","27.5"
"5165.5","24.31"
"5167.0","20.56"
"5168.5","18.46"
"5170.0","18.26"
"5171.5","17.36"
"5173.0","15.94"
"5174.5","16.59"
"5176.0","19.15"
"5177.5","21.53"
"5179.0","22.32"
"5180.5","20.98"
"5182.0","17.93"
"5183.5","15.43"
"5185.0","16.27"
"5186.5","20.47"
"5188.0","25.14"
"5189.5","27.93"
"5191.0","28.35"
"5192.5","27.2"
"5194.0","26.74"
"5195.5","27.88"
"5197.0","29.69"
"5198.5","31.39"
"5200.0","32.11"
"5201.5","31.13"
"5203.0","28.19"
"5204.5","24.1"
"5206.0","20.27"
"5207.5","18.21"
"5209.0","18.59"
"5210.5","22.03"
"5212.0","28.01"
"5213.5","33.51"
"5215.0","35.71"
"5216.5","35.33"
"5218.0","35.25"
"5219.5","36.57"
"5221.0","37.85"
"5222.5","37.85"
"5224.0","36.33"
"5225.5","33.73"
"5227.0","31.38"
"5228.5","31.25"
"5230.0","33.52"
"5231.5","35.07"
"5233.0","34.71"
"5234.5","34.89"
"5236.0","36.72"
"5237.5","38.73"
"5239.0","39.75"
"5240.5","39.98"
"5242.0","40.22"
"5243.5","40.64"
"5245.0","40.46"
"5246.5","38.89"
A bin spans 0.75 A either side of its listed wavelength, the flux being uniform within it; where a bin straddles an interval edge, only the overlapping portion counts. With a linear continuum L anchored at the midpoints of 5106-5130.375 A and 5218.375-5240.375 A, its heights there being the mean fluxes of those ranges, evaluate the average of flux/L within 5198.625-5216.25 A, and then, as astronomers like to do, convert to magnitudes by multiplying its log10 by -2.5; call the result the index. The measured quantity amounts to 0.25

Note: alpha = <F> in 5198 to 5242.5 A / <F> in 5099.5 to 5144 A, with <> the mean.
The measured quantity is 1.22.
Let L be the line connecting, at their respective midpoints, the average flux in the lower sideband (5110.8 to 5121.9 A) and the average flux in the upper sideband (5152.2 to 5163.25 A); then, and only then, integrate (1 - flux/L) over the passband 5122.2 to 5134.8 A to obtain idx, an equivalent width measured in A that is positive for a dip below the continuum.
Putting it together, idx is 1.3 A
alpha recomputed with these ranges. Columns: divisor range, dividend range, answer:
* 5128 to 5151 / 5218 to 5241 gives 1.38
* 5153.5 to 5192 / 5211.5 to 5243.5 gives 1.58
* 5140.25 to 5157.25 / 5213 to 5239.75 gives 1.39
